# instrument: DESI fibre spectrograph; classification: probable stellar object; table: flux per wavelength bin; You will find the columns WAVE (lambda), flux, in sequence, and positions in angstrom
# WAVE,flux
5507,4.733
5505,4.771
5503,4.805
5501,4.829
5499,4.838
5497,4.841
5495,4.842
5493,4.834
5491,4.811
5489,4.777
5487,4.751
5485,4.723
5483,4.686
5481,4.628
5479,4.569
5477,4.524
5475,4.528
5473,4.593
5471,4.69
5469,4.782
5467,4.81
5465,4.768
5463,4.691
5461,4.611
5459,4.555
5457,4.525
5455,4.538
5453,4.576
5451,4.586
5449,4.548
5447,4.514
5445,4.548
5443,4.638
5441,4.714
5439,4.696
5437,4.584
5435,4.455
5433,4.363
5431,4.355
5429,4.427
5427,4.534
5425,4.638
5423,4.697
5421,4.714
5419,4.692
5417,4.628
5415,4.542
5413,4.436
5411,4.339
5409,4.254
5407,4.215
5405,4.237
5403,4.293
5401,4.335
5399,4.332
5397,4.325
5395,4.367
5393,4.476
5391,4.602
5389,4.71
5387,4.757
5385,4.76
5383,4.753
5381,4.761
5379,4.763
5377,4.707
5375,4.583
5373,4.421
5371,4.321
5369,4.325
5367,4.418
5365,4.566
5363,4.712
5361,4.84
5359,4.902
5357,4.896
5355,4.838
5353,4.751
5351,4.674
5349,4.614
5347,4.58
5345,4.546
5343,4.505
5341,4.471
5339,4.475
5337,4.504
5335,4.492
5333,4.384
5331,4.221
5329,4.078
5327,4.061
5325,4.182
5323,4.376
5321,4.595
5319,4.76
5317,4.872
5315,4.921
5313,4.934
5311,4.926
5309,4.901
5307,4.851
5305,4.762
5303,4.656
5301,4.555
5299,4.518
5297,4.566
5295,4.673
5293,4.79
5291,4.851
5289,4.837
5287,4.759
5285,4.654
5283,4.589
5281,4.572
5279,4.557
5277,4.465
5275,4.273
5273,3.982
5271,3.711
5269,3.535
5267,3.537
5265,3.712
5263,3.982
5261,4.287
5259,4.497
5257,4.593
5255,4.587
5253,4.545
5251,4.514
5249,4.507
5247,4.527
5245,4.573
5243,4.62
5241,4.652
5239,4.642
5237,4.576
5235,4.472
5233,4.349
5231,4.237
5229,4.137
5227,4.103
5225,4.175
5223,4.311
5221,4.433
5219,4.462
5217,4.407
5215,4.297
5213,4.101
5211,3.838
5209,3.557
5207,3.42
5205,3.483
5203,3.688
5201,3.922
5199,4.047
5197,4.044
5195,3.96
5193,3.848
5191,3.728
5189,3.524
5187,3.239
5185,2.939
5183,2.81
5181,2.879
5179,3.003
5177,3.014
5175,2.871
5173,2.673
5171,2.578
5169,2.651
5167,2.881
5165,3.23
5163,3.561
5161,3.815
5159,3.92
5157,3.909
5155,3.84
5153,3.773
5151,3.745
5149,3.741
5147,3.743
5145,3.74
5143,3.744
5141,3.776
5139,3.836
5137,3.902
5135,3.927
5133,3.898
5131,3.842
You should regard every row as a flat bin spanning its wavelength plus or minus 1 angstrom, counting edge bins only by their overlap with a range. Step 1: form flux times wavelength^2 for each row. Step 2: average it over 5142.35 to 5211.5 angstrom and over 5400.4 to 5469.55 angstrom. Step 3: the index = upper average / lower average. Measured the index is 1.44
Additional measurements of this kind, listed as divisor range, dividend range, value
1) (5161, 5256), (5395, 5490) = 1.29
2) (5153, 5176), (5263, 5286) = 1.31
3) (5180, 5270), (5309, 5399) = 1.19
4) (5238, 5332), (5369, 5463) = 1.06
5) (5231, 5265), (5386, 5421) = 1.06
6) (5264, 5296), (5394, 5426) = 1.07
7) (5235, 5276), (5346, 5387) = 1.13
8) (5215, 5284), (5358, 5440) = 1.11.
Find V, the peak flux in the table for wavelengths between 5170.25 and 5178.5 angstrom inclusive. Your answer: 3.014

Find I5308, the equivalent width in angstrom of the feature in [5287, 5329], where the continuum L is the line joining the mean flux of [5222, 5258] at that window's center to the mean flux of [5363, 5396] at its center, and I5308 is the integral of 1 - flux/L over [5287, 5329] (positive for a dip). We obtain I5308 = -1.4 angstrom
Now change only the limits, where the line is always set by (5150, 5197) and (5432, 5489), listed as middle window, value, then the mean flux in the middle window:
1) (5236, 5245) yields -2.43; 4.62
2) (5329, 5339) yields -0.80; 4.38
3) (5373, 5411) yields -1.74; 4.51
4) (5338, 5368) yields -3.73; 4.65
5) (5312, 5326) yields -2.38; 4.66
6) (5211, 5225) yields -2.98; 4.29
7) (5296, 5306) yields -1.81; 4.61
